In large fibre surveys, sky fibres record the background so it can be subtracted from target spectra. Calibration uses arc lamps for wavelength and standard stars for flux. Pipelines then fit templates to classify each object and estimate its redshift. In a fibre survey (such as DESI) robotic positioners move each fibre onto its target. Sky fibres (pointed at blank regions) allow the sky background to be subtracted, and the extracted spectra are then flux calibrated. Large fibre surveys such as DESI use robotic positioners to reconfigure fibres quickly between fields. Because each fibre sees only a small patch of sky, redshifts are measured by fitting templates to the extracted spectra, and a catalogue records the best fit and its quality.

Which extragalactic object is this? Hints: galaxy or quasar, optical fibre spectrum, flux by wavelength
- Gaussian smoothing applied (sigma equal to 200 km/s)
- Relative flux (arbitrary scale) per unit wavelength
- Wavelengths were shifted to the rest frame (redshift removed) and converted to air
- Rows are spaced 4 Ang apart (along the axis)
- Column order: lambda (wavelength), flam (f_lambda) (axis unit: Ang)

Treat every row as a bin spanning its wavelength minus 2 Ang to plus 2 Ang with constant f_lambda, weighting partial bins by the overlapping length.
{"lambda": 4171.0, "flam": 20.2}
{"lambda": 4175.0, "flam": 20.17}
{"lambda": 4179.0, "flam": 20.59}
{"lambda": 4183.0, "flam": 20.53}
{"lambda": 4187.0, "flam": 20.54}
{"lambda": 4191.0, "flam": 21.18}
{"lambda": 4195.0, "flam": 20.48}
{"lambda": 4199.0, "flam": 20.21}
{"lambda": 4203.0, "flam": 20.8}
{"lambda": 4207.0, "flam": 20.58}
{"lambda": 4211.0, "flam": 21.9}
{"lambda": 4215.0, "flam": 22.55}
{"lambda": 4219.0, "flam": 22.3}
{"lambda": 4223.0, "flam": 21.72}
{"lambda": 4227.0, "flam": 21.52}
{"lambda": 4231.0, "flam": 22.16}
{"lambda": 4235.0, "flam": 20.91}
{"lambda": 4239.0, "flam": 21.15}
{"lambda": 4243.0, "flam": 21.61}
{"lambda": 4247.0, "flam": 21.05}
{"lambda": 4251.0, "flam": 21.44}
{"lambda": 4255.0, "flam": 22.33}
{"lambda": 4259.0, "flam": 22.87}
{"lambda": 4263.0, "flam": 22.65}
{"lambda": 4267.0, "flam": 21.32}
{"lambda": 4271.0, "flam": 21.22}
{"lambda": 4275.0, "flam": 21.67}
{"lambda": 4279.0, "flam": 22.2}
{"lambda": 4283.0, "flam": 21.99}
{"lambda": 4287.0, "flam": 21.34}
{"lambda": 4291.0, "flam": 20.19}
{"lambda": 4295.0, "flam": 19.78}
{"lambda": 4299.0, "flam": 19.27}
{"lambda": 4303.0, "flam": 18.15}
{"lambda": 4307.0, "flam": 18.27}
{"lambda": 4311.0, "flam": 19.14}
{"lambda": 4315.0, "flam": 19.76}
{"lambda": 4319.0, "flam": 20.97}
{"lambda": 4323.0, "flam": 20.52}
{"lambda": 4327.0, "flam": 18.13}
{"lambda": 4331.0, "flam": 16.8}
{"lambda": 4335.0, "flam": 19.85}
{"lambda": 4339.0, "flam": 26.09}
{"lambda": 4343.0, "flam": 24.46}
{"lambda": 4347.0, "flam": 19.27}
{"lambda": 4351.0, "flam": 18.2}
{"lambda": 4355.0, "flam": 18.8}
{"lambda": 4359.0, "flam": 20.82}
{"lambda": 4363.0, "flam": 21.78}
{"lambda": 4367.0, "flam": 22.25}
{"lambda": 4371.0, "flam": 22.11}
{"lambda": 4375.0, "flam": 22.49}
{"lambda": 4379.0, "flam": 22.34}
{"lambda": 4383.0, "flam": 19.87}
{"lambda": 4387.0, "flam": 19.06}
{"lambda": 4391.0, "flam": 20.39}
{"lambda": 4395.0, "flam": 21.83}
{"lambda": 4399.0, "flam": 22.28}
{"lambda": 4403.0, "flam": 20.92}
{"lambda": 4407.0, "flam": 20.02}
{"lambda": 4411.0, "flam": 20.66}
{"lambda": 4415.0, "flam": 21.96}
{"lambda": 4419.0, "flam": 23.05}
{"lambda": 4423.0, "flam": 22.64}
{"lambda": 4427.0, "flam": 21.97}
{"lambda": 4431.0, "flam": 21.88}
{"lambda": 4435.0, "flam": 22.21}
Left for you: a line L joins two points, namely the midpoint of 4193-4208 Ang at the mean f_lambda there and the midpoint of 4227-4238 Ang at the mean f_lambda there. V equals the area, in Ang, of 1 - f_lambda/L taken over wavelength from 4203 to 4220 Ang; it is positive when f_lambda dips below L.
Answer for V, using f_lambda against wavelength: -0.7 Ang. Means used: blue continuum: 20.5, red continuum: 21.5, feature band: 21.7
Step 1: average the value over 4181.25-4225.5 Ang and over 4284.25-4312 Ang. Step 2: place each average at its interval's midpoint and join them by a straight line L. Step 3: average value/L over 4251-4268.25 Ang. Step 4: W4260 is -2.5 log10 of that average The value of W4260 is -0.10 mag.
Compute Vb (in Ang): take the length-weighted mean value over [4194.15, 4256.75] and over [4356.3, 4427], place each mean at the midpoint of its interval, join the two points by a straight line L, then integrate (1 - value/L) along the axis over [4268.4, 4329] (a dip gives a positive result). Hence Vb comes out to 3.52 Ang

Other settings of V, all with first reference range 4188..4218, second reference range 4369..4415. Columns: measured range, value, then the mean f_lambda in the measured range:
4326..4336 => 1.43 Ang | 18.1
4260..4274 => -0.45 Ang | 21.8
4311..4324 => 0.56 Ang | 20.2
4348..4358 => 1.10 Ang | 18.8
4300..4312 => 1.47 Ang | 18.5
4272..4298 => 0.00 Ang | 21.1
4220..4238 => -0.40 Ang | 21.6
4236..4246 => -0.08 Ang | 21.3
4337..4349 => -1.22 Ang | 23.3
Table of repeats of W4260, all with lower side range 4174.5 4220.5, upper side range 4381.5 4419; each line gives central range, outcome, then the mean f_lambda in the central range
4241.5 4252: -0.02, 21.3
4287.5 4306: 0.08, 19.5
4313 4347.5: 0.01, 20.7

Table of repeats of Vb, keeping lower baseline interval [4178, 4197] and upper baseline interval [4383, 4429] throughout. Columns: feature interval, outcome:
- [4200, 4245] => -1.7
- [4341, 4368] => 0.5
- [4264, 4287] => -0.9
